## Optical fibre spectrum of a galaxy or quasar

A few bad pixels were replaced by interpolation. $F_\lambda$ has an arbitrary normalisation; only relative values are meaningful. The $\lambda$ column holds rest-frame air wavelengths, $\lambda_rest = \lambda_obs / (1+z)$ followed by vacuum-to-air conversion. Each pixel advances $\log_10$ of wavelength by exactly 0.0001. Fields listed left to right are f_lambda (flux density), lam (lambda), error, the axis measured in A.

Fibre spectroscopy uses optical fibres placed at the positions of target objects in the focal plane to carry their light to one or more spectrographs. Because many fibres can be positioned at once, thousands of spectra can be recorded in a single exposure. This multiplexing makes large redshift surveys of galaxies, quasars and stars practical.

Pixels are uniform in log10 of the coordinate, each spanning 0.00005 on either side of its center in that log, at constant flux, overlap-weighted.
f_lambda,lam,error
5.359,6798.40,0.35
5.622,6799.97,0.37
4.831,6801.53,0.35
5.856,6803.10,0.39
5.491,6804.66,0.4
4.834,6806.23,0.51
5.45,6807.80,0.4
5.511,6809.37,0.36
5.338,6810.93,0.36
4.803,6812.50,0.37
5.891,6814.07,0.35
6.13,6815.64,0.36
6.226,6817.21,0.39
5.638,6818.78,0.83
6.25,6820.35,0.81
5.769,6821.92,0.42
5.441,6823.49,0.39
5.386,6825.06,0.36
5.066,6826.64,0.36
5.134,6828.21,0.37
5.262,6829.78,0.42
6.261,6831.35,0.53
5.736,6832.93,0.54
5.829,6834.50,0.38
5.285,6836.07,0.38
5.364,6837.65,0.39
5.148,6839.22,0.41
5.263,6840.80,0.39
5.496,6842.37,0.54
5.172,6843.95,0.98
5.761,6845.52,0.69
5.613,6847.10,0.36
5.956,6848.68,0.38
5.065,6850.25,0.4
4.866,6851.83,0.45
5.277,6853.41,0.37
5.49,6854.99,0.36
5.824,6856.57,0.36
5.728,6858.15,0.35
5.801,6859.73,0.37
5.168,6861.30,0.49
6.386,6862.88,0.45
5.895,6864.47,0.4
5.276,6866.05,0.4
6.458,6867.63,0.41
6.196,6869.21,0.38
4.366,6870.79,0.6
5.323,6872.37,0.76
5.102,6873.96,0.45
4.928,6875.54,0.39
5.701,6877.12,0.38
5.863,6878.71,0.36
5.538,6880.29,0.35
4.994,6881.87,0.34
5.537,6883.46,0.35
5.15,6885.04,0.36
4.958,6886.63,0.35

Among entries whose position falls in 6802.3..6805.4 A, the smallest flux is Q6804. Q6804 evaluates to 5.491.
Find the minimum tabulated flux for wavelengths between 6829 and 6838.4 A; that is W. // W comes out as 5.262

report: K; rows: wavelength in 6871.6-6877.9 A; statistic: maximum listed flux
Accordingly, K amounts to 5.701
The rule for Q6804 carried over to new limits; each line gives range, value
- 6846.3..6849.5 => 5.613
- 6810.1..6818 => 4.803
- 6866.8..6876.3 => 4.366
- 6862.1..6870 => 5.276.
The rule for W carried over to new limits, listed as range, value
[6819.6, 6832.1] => 5.066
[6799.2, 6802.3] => 4.831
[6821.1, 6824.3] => 5.441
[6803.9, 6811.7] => 4.834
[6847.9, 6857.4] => 4.866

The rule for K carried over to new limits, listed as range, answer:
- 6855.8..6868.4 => 6.458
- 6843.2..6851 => 5.956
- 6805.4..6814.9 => 5.891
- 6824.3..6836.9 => 6.261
